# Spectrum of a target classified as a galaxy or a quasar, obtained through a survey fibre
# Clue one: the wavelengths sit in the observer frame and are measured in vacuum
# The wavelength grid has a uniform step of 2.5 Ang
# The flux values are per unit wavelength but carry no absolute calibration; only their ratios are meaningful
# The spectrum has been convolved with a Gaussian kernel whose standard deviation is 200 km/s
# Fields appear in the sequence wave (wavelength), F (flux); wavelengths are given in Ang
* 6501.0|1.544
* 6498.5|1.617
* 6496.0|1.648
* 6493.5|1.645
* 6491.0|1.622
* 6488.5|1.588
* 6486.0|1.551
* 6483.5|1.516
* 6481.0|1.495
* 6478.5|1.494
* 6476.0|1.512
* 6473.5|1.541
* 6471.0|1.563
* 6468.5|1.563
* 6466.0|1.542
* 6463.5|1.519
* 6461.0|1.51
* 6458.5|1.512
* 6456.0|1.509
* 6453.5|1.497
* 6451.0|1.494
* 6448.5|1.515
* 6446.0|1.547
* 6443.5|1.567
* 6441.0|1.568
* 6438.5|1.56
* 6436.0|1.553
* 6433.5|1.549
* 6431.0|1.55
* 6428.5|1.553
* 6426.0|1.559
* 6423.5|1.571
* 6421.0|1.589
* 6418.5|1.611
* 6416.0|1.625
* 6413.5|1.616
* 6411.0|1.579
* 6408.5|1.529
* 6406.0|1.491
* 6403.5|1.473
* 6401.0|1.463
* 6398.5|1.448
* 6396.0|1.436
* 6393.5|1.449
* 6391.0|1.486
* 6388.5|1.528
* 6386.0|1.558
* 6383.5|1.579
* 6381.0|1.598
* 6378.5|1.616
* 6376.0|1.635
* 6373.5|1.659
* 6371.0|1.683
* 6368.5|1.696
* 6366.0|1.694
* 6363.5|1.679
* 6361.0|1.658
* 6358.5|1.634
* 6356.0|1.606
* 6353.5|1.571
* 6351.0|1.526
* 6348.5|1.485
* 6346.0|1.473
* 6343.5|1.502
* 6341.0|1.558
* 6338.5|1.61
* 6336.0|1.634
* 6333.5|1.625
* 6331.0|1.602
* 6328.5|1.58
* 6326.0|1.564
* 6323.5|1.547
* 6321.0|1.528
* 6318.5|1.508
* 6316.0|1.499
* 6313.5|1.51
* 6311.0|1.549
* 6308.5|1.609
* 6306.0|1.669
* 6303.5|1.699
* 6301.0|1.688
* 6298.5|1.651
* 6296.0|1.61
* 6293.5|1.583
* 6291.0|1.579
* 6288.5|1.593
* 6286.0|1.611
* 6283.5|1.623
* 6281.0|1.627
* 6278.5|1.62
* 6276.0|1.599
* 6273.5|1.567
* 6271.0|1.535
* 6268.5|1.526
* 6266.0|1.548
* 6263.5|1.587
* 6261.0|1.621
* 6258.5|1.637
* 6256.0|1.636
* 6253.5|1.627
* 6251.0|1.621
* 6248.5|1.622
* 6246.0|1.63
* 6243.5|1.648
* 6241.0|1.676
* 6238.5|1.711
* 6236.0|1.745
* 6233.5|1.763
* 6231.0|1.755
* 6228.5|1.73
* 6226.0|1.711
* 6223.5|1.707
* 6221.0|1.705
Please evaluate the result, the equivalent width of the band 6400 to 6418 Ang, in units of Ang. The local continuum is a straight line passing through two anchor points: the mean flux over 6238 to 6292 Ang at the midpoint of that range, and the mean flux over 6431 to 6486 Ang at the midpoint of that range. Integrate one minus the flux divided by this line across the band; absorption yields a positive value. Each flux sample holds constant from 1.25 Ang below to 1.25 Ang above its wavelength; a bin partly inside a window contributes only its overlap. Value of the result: 0.1 Ang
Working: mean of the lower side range 1.61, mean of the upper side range 1.53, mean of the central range 1.54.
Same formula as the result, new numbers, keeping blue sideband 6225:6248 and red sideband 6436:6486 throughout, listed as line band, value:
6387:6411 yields 1.4 Ang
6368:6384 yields -0.4 Ang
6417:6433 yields -0.2 Ang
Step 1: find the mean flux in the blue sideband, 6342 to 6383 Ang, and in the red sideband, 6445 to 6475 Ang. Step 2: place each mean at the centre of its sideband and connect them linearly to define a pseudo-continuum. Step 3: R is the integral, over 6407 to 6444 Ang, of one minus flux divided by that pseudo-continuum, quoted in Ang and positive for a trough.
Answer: -0.4 Ang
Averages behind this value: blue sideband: 1.61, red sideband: 1.53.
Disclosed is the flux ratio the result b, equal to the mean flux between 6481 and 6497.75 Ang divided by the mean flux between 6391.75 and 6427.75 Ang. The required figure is 1.0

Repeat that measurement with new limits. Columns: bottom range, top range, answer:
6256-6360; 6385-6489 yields 0.97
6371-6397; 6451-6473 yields 0.98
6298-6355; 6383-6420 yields 0.97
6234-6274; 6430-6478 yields 0.94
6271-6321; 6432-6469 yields 0.96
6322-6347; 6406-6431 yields 1.00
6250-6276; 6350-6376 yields 1.03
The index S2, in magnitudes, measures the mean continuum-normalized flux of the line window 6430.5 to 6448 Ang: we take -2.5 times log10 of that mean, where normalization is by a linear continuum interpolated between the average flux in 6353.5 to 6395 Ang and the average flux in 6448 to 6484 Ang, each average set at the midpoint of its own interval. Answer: -0.01 mag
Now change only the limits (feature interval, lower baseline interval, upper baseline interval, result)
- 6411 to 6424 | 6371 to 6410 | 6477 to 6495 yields -0.04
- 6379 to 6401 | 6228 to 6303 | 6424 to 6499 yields 0.05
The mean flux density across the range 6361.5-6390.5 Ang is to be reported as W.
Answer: 1.63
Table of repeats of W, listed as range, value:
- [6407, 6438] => 1.57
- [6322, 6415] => 1.57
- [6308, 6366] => 1.57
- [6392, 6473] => 1.53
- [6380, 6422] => 1.53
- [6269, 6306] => 1.61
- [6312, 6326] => 1.52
